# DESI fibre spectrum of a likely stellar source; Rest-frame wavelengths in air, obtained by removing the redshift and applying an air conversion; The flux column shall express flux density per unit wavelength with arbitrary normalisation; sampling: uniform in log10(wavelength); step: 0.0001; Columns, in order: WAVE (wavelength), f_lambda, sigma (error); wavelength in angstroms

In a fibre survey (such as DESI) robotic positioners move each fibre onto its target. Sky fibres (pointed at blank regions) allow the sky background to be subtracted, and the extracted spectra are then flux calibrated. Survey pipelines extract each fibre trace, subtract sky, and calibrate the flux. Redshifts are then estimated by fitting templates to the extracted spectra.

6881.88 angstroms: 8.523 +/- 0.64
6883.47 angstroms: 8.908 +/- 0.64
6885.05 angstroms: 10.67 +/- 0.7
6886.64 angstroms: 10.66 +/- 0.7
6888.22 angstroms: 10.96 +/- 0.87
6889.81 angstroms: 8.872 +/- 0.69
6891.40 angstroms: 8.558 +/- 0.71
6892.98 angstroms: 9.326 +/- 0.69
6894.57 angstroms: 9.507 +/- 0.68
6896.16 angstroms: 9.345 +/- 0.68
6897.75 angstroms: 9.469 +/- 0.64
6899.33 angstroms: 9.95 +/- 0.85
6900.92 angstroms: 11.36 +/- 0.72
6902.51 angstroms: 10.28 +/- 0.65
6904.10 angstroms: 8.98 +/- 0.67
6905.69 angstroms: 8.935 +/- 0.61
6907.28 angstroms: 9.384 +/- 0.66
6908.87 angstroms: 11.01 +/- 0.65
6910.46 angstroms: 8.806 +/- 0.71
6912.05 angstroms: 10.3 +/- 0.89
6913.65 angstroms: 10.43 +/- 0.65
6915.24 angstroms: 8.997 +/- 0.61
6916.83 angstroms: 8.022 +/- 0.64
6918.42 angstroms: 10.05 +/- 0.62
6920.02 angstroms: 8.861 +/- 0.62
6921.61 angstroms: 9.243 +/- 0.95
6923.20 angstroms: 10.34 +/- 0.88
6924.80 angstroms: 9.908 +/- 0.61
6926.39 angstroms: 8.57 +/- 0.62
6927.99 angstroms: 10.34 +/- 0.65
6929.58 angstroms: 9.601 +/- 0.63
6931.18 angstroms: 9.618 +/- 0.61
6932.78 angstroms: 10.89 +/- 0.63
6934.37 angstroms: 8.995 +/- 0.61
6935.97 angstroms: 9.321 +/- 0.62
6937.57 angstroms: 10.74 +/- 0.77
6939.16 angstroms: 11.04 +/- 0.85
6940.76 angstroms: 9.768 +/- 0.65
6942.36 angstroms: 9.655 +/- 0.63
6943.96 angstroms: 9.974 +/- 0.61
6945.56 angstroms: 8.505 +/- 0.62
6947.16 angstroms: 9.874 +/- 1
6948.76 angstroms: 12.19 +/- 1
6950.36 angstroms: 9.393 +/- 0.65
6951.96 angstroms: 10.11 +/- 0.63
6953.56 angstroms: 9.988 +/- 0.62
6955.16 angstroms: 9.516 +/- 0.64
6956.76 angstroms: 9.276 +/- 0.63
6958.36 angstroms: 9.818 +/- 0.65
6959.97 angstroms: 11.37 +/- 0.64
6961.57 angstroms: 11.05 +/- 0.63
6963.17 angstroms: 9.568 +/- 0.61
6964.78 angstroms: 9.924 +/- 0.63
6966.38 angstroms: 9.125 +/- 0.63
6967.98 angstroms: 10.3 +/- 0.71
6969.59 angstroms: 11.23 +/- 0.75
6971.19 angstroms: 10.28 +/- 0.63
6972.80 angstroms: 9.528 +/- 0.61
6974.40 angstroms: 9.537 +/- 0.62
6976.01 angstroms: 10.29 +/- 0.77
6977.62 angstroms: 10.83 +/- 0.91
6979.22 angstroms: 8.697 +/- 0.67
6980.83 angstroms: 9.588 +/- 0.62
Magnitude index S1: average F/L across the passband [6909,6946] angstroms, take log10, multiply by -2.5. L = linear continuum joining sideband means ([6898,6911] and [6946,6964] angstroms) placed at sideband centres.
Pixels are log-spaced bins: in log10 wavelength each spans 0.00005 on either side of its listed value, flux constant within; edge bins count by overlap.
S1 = 0.03 mag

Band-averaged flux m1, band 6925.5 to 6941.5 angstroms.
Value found 9.89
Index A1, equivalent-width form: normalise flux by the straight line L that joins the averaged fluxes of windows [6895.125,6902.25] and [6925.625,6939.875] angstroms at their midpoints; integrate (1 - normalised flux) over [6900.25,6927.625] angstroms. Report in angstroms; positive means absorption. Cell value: 1.0 angstroms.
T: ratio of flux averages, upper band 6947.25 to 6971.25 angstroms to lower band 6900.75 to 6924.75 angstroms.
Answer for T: 1.06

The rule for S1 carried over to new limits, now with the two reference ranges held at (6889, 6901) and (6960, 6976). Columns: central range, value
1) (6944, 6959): 0.013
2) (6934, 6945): -0.007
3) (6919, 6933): 0.009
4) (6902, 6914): -0.018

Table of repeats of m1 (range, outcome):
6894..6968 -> 9.82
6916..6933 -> 9.54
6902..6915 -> 9.72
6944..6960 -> 9.94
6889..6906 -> 9.52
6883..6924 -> 9.67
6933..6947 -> 9.8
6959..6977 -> 10.2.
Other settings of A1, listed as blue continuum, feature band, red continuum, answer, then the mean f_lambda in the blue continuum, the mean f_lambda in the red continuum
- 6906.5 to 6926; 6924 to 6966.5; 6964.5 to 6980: -0.65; 9.59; 9.98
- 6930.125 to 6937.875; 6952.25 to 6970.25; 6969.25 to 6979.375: -0.15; 9.84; 10.1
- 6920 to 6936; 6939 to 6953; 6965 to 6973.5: -0.23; 9.66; 10.1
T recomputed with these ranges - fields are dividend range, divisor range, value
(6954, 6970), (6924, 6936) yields 1.04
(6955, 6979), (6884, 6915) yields 1.03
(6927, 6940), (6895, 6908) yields 1.03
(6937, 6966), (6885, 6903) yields 1.02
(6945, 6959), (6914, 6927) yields 1.06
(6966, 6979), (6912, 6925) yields 1.06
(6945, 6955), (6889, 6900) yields 1.08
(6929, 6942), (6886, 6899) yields 1.04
